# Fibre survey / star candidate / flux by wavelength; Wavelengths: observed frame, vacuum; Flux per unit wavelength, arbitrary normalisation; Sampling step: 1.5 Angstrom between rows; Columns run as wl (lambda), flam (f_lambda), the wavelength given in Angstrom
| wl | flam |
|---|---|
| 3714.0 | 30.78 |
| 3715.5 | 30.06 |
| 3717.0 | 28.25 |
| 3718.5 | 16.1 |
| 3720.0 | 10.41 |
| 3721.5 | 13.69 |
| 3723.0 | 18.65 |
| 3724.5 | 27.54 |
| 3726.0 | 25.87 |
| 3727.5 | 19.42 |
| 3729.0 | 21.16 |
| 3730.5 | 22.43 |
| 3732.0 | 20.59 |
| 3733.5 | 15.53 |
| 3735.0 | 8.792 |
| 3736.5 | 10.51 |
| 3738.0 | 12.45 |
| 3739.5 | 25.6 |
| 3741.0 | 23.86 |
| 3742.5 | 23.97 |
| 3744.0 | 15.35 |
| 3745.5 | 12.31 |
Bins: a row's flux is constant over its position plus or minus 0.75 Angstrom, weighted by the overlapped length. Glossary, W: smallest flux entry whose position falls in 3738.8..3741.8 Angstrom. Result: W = 23.86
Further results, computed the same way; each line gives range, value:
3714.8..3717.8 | 28.25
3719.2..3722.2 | 10.41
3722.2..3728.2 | 18.65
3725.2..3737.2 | 8.792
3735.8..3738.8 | 10.51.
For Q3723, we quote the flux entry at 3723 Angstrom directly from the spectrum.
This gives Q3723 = 18.65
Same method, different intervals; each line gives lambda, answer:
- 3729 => 21.16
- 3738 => 12.45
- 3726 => 25.87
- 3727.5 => 19.42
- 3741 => 23.86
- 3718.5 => 16.1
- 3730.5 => 22.43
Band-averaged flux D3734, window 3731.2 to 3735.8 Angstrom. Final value 15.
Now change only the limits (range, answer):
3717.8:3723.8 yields 14.8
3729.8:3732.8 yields 21.4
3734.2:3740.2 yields 14.3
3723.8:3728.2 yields 24.3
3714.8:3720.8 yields 21.1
